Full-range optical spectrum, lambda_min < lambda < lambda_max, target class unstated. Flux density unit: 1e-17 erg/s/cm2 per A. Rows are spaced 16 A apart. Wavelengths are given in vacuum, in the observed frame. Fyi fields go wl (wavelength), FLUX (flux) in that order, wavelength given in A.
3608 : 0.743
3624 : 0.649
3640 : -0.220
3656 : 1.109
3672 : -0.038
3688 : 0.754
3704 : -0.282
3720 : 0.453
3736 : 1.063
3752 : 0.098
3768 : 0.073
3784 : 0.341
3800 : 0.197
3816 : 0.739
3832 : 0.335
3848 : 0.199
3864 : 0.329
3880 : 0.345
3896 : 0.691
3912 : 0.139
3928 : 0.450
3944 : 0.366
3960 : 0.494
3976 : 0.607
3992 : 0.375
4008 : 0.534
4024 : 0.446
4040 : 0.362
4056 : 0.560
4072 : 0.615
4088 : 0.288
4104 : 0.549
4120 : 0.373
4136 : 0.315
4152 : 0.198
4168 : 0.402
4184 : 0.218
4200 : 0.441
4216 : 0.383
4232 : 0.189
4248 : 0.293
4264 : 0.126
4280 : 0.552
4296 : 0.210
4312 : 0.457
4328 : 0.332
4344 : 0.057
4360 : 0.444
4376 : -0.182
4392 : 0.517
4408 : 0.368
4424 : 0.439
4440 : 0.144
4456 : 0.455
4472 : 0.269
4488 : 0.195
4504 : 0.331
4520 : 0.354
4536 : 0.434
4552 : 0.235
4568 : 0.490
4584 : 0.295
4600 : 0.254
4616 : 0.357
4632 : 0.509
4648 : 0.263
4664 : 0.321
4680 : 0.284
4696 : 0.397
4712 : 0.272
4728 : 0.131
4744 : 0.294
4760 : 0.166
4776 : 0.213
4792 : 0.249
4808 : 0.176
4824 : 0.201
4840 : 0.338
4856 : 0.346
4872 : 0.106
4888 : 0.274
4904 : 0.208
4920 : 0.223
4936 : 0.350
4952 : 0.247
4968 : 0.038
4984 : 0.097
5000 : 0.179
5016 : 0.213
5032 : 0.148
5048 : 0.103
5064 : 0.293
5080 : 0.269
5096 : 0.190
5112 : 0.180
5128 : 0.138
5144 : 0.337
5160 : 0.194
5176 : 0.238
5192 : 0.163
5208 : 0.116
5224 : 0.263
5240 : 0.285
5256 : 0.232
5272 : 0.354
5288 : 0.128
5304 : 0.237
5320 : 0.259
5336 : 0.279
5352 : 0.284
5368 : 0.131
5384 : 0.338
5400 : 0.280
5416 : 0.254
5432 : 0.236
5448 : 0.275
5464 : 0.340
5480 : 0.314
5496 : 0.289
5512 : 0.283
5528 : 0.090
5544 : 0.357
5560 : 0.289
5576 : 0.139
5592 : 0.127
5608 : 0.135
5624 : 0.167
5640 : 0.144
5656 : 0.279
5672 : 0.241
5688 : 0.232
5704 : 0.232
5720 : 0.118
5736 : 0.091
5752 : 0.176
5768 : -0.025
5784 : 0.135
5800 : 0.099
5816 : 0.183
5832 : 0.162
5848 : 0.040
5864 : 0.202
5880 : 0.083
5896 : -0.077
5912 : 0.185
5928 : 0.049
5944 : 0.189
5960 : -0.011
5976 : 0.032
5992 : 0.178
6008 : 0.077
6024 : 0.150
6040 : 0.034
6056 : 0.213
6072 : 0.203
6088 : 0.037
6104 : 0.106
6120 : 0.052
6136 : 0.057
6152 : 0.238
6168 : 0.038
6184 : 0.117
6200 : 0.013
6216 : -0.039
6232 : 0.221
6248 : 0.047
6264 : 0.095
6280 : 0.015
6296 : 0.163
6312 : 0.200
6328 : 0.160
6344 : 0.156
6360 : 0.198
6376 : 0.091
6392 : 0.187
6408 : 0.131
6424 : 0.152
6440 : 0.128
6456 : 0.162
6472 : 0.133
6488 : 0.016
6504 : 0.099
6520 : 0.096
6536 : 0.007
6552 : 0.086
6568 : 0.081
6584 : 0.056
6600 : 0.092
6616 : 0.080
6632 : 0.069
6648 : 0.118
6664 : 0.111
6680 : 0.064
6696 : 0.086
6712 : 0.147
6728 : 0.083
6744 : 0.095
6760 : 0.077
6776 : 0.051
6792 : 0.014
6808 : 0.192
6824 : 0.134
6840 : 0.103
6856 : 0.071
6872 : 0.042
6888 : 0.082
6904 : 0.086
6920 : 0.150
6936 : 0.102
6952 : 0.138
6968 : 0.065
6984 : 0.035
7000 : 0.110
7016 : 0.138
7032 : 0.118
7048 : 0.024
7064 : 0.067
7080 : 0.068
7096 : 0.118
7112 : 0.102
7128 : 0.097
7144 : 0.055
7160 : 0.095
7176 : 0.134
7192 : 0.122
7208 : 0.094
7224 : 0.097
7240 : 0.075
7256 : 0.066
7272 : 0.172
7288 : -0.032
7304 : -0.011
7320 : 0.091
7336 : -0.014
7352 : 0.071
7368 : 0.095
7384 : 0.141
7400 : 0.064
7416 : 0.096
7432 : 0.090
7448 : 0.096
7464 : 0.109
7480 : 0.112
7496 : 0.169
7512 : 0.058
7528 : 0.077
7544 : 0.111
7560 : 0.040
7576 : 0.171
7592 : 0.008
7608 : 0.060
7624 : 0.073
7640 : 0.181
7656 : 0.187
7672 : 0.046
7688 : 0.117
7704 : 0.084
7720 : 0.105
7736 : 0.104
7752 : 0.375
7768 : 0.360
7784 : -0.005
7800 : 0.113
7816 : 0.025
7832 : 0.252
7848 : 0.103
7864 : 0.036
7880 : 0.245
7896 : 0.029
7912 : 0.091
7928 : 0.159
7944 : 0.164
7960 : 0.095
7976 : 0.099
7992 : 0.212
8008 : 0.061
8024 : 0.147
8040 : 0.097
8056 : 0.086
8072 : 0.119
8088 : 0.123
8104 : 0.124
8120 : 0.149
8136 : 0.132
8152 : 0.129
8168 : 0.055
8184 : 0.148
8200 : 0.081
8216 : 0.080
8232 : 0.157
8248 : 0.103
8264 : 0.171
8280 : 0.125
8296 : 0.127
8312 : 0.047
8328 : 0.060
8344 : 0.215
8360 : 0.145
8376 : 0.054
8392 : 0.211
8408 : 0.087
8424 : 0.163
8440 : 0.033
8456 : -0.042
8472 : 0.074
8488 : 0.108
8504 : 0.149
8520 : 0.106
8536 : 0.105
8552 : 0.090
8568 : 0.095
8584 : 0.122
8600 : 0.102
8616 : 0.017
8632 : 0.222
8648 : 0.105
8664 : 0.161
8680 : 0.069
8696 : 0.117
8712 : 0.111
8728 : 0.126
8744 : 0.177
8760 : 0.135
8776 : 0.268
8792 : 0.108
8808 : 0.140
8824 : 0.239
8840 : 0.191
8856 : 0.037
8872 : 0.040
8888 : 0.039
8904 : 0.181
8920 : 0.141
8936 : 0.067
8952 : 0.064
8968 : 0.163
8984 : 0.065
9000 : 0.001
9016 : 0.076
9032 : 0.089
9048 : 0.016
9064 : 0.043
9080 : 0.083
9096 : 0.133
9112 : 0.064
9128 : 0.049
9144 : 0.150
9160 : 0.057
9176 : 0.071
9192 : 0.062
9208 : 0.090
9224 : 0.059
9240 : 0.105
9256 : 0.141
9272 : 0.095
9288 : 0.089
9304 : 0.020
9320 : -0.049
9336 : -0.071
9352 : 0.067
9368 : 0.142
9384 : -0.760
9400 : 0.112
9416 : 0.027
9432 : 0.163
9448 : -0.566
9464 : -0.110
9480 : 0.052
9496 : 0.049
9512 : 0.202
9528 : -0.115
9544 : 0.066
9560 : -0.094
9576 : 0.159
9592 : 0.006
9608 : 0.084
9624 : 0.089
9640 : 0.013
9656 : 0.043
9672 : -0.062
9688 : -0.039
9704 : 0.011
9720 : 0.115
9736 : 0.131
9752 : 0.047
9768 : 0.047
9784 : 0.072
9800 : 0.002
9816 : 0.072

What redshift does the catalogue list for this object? 1.081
